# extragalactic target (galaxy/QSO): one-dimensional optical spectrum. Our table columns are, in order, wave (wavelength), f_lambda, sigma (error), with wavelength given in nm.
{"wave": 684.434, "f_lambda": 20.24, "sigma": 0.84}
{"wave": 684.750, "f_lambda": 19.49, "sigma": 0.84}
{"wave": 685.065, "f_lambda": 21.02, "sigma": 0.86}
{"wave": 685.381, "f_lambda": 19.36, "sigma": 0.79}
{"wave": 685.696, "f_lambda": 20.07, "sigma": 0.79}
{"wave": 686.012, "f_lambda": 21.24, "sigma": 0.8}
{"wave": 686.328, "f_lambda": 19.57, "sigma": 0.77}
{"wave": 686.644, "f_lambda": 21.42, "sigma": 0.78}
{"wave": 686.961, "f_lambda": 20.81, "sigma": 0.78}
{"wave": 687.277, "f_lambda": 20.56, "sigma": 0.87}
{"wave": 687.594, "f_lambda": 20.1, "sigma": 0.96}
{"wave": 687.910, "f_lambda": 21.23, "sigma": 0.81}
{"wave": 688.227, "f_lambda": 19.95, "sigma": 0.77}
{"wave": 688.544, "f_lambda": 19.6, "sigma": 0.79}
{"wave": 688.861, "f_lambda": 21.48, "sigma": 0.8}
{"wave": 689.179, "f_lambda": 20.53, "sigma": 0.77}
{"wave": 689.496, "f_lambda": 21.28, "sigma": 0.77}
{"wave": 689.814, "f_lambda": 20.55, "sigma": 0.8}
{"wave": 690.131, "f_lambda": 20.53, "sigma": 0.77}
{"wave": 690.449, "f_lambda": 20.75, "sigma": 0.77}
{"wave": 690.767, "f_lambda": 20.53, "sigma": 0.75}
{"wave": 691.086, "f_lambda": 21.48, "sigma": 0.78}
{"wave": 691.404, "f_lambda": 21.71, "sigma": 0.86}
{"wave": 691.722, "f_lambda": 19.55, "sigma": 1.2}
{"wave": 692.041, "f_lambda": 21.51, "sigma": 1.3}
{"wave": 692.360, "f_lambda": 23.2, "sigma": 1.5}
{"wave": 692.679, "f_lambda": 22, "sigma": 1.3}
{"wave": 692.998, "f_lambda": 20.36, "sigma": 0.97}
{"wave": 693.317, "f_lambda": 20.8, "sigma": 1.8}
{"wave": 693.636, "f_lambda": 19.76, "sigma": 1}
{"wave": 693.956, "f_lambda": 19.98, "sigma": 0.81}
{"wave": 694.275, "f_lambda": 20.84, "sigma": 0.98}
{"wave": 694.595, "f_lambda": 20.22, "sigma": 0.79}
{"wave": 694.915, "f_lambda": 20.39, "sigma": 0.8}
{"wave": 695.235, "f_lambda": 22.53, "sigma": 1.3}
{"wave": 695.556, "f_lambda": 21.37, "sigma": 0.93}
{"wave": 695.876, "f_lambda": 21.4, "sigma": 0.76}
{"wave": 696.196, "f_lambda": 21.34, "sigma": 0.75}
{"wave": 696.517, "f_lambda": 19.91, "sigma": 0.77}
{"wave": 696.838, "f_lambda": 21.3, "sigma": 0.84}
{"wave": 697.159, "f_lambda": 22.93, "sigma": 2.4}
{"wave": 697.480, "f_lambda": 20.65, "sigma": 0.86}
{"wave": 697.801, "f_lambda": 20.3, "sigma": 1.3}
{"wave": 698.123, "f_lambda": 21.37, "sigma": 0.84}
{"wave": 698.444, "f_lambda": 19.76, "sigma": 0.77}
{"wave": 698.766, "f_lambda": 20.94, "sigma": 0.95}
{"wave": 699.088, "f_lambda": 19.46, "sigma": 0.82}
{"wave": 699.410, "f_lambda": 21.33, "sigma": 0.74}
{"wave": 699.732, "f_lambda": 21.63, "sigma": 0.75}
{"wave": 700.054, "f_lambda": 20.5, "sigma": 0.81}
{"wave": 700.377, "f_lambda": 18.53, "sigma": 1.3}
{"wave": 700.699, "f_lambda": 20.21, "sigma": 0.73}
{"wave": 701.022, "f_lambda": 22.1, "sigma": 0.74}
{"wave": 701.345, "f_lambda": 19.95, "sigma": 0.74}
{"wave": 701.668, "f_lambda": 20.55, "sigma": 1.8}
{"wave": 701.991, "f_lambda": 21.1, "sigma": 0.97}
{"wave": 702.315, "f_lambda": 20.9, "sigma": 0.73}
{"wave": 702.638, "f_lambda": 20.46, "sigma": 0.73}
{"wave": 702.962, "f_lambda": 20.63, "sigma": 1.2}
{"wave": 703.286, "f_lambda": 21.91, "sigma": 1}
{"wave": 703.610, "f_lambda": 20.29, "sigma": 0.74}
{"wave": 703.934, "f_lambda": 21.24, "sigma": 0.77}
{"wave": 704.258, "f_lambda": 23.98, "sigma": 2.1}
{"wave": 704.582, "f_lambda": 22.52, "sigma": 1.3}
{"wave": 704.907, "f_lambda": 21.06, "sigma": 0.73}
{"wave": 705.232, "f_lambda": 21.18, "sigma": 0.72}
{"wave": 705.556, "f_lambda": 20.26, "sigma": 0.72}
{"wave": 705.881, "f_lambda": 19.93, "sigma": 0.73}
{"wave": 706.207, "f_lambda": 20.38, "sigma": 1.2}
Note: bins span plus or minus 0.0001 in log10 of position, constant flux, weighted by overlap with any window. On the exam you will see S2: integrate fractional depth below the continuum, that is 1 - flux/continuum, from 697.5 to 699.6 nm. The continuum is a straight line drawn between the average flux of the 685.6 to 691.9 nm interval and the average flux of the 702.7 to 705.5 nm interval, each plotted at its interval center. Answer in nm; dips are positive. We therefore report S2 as 0.06 nm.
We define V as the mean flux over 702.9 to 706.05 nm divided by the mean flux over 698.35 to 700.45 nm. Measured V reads 1.05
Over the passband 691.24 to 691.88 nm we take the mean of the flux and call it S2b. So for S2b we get 20.7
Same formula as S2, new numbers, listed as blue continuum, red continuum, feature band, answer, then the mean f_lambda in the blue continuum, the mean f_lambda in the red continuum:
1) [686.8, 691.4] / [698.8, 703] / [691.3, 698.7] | -0.13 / 20.7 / 20.6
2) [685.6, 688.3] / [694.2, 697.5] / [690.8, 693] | -0.05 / 20.6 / 21.2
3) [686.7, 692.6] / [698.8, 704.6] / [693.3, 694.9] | 0.05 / 20.9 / 20.9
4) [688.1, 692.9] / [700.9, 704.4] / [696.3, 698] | 0.00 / 21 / 21.2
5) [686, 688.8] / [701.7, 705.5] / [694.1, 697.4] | -0.04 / 20.5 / 21.3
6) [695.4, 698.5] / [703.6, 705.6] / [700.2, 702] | 0.09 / 21.1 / 21.7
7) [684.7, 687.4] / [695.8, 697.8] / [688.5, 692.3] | -0.03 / 20.4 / 21.2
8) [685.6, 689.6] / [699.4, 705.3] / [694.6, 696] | -0.03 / 20.6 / 21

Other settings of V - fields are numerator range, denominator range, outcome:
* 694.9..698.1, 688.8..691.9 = 1.02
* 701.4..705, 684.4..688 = 1.04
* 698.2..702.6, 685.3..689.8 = 1.00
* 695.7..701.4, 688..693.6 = 0.99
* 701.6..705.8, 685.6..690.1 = 1.03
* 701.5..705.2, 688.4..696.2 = 1.02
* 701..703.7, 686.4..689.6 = 1.01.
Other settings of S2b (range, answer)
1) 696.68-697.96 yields 21.3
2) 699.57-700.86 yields 20.2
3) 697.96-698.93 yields 20.7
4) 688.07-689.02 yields 20.3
